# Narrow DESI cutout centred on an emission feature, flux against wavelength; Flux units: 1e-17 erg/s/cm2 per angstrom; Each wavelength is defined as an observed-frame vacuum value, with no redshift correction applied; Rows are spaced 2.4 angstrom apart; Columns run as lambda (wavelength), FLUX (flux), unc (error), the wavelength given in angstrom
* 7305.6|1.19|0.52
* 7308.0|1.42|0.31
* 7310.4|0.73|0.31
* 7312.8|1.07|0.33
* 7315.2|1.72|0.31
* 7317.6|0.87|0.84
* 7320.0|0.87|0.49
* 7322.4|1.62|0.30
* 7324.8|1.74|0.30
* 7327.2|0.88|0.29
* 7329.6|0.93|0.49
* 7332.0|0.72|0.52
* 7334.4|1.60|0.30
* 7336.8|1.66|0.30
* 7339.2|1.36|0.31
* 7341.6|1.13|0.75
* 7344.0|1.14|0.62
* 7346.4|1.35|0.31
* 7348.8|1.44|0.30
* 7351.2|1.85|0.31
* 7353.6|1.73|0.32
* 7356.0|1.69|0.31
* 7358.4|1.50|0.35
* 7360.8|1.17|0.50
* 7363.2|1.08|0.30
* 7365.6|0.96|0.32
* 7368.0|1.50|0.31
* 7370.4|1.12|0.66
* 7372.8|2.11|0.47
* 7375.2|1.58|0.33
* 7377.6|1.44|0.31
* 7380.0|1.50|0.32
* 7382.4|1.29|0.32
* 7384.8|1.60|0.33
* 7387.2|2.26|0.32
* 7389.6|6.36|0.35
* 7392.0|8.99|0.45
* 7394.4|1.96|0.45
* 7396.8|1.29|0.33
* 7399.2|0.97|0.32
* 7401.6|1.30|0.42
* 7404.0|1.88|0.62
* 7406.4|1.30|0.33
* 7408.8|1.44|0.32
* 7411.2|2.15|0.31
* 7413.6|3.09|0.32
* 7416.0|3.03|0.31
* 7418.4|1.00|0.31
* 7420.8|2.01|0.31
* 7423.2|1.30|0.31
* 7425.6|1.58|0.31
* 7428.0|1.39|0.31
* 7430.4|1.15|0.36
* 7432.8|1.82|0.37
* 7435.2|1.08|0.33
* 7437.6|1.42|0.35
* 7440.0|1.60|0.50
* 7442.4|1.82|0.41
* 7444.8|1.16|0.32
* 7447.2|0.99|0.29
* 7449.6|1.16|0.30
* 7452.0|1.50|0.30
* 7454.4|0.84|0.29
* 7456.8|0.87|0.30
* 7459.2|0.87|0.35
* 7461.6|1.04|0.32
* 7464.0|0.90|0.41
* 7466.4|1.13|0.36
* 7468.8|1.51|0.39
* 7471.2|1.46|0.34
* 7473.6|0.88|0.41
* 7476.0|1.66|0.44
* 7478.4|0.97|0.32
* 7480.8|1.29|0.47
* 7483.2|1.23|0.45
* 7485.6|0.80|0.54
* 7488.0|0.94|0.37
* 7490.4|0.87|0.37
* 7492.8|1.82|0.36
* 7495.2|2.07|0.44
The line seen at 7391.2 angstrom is Halpha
